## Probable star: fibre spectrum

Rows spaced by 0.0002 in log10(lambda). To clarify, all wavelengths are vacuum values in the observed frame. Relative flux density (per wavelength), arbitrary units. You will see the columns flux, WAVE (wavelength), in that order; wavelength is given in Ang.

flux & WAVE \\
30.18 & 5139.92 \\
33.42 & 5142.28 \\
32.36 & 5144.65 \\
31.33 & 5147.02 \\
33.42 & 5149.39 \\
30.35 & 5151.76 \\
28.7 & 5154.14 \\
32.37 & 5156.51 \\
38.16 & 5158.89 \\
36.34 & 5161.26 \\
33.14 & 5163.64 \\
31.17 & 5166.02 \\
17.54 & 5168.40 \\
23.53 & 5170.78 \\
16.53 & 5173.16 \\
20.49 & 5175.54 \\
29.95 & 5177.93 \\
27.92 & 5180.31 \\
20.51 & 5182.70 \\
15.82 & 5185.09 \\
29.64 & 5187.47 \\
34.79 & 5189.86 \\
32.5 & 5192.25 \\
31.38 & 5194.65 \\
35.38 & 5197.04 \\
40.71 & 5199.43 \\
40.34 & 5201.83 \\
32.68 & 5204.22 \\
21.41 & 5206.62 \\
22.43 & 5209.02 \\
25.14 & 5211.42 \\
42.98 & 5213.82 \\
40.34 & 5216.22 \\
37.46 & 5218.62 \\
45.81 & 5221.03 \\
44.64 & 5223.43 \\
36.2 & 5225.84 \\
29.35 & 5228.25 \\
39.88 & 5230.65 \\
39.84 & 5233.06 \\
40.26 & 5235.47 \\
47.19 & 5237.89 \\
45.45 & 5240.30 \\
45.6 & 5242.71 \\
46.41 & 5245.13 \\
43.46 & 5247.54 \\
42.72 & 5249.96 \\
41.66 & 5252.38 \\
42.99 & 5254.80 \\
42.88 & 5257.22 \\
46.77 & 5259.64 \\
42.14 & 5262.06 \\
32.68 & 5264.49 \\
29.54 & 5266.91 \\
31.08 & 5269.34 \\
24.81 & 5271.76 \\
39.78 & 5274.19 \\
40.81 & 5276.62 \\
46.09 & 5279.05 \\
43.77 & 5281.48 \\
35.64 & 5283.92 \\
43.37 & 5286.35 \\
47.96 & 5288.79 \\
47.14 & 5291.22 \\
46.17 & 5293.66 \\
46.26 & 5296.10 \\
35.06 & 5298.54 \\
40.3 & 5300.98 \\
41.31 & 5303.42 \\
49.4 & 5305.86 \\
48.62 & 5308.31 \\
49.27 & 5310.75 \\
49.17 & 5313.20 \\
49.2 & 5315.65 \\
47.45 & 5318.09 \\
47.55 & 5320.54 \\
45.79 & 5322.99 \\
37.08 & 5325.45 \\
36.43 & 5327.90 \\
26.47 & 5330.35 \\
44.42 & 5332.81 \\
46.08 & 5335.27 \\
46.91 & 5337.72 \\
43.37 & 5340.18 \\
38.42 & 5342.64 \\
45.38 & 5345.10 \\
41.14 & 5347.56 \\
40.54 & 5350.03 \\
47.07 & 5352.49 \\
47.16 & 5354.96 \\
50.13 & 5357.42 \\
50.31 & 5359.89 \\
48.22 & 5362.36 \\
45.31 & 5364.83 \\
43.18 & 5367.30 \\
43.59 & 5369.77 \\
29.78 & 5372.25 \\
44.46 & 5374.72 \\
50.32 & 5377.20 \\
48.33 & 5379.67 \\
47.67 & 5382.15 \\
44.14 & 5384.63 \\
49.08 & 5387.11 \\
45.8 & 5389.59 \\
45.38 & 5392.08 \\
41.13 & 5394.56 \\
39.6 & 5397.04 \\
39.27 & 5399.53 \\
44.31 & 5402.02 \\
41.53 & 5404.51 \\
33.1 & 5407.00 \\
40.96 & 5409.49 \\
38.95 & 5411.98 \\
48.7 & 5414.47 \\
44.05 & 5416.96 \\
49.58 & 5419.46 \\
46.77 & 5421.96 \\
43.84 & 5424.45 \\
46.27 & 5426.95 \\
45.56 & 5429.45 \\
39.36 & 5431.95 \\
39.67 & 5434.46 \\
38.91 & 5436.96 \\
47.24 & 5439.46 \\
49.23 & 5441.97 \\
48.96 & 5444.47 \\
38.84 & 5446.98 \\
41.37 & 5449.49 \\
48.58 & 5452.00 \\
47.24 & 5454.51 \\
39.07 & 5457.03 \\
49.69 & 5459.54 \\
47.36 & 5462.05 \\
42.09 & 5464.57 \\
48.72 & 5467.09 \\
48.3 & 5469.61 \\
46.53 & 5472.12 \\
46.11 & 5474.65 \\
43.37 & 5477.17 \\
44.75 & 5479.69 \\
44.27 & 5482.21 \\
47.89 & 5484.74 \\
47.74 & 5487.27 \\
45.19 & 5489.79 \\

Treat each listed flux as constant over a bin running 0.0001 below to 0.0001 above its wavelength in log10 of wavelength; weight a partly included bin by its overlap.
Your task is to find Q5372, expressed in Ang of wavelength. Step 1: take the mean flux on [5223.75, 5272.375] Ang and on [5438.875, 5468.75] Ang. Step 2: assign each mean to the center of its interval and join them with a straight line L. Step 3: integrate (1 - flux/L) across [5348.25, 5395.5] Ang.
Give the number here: -2.2 Ang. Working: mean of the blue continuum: 39.8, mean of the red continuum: 45.7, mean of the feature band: 45.3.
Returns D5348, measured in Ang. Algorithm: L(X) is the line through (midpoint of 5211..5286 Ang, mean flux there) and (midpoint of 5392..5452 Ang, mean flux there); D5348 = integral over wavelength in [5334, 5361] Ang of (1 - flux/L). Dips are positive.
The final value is -2.17 Ang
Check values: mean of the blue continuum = 40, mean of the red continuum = 43.1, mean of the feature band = 45.1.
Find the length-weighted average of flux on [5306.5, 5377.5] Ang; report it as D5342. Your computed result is 44.2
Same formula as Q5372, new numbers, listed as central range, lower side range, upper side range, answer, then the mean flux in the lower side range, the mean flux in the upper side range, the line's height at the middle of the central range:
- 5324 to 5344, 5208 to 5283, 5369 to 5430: 0.9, 39.4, 43.7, 41.8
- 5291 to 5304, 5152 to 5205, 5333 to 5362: -0.6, 29.5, 45.2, 40.6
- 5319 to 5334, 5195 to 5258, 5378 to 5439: 0.6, 38.9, 43.5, 41.4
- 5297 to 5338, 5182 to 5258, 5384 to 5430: -3.2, 36.9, 43.5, 40.4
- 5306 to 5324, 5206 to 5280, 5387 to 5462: -3.3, 38.8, 43.7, 40.7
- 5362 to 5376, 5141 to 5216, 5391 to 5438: -0.7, 29.9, 42.5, 40.1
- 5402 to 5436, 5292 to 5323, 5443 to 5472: 2.0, 45.8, 45.6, 45.6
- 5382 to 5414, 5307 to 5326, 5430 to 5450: 1.5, 47.1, 43.1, 44.5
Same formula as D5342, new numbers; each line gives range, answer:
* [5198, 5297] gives 39.5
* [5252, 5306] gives 40.6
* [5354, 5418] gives 44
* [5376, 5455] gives 44.1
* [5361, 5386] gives 44.6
